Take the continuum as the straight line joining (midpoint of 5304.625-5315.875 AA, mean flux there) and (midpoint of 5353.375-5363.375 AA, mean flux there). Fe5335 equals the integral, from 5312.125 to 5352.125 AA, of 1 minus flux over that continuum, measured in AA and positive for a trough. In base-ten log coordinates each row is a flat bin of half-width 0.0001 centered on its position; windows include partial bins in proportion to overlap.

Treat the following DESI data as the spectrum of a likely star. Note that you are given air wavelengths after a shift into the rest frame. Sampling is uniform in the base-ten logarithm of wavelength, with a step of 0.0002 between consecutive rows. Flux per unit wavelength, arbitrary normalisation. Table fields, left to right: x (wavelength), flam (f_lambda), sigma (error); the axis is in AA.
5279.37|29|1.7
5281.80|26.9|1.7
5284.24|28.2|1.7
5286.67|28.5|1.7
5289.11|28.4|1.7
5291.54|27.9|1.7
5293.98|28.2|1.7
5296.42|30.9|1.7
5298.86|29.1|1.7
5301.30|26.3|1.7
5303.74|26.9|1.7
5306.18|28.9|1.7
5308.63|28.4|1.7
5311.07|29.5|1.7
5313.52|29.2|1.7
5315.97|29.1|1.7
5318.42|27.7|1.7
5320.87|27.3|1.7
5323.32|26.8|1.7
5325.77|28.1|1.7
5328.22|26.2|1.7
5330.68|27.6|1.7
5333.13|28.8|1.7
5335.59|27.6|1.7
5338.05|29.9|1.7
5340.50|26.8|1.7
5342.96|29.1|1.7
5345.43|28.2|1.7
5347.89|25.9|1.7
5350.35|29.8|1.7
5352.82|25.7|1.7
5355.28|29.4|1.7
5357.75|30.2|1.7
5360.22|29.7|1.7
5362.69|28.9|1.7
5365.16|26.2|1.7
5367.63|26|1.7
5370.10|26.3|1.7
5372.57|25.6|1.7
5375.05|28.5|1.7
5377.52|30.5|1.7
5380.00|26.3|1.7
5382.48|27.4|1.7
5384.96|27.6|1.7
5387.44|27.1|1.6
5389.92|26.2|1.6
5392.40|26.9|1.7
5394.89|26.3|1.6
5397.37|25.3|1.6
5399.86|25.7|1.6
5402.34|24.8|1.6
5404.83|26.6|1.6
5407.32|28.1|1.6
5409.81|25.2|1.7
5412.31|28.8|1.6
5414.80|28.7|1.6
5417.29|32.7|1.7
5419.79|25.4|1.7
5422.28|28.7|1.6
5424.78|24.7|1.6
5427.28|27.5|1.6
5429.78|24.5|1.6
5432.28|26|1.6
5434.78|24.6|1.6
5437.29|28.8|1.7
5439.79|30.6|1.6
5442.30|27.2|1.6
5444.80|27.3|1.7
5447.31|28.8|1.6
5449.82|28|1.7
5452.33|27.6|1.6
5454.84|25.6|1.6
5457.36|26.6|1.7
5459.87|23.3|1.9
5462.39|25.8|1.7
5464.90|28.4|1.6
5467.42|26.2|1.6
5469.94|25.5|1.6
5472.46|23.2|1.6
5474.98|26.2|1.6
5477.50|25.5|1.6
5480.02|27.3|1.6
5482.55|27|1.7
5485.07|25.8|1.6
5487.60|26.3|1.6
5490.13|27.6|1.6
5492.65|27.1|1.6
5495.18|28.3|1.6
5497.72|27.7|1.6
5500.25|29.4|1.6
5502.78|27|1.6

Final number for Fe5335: 1.55 AA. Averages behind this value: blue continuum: 28.9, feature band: 28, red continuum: 29.3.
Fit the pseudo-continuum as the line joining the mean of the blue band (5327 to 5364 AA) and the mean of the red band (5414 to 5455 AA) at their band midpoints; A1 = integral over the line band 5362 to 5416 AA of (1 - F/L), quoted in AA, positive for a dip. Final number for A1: 1.8 AA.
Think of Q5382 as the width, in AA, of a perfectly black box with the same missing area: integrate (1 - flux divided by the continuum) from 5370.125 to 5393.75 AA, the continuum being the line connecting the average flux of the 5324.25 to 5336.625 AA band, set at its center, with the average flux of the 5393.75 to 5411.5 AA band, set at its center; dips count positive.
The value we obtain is -0.7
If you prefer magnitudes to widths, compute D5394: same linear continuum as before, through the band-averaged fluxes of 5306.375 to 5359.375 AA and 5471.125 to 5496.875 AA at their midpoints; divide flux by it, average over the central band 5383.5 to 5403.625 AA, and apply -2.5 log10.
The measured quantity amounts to 0.05 mag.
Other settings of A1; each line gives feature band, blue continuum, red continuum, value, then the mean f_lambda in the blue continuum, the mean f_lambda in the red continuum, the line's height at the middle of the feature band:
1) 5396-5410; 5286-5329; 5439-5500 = 0.7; 28.2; 26.8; 27.4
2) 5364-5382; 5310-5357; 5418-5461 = 0.3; 28.1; 26.9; 27.6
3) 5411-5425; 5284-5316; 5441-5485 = -0.7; 28.5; 26.4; 27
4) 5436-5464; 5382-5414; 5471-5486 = -1.2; 26.6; 25.8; 26.1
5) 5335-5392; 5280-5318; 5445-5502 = 0.0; 28.4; 26.7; 27.8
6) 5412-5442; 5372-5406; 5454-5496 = -1.1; 26.8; 26.2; 26.5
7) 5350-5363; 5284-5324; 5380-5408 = -0.8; 28.3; 26.5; 27.3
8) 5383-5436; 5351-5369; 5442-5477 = 0.9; 28.1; 26.4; 27.2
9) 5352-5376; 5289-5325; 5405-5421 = 0.4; 28.3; 28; 28.2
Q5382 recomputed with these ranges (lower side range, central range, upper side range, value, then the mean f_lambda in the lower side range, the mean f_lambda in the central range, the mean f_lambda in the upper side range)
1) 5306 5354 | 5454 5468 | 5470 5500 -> 0.44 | 28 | 26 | 26.6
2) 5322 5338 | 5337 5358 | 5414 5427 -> -0.37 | 27.7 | 28.2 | 28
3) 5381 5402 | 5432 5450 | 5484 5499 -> -0.62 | 26.5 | 27.7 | 27.1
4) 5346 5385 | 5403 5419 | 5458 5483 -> -0.73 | 27.8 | 28.1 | 25.8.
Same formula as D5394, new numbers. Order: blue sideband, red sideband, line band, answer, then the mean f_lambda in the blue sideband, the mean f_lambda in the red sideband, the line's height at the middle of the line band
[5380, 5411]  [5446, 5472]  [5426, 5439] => 0.00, 26.4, 26.5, 26.5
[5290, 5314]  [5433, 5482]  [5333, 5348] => 0.00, 28.5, 26.7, 28.1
